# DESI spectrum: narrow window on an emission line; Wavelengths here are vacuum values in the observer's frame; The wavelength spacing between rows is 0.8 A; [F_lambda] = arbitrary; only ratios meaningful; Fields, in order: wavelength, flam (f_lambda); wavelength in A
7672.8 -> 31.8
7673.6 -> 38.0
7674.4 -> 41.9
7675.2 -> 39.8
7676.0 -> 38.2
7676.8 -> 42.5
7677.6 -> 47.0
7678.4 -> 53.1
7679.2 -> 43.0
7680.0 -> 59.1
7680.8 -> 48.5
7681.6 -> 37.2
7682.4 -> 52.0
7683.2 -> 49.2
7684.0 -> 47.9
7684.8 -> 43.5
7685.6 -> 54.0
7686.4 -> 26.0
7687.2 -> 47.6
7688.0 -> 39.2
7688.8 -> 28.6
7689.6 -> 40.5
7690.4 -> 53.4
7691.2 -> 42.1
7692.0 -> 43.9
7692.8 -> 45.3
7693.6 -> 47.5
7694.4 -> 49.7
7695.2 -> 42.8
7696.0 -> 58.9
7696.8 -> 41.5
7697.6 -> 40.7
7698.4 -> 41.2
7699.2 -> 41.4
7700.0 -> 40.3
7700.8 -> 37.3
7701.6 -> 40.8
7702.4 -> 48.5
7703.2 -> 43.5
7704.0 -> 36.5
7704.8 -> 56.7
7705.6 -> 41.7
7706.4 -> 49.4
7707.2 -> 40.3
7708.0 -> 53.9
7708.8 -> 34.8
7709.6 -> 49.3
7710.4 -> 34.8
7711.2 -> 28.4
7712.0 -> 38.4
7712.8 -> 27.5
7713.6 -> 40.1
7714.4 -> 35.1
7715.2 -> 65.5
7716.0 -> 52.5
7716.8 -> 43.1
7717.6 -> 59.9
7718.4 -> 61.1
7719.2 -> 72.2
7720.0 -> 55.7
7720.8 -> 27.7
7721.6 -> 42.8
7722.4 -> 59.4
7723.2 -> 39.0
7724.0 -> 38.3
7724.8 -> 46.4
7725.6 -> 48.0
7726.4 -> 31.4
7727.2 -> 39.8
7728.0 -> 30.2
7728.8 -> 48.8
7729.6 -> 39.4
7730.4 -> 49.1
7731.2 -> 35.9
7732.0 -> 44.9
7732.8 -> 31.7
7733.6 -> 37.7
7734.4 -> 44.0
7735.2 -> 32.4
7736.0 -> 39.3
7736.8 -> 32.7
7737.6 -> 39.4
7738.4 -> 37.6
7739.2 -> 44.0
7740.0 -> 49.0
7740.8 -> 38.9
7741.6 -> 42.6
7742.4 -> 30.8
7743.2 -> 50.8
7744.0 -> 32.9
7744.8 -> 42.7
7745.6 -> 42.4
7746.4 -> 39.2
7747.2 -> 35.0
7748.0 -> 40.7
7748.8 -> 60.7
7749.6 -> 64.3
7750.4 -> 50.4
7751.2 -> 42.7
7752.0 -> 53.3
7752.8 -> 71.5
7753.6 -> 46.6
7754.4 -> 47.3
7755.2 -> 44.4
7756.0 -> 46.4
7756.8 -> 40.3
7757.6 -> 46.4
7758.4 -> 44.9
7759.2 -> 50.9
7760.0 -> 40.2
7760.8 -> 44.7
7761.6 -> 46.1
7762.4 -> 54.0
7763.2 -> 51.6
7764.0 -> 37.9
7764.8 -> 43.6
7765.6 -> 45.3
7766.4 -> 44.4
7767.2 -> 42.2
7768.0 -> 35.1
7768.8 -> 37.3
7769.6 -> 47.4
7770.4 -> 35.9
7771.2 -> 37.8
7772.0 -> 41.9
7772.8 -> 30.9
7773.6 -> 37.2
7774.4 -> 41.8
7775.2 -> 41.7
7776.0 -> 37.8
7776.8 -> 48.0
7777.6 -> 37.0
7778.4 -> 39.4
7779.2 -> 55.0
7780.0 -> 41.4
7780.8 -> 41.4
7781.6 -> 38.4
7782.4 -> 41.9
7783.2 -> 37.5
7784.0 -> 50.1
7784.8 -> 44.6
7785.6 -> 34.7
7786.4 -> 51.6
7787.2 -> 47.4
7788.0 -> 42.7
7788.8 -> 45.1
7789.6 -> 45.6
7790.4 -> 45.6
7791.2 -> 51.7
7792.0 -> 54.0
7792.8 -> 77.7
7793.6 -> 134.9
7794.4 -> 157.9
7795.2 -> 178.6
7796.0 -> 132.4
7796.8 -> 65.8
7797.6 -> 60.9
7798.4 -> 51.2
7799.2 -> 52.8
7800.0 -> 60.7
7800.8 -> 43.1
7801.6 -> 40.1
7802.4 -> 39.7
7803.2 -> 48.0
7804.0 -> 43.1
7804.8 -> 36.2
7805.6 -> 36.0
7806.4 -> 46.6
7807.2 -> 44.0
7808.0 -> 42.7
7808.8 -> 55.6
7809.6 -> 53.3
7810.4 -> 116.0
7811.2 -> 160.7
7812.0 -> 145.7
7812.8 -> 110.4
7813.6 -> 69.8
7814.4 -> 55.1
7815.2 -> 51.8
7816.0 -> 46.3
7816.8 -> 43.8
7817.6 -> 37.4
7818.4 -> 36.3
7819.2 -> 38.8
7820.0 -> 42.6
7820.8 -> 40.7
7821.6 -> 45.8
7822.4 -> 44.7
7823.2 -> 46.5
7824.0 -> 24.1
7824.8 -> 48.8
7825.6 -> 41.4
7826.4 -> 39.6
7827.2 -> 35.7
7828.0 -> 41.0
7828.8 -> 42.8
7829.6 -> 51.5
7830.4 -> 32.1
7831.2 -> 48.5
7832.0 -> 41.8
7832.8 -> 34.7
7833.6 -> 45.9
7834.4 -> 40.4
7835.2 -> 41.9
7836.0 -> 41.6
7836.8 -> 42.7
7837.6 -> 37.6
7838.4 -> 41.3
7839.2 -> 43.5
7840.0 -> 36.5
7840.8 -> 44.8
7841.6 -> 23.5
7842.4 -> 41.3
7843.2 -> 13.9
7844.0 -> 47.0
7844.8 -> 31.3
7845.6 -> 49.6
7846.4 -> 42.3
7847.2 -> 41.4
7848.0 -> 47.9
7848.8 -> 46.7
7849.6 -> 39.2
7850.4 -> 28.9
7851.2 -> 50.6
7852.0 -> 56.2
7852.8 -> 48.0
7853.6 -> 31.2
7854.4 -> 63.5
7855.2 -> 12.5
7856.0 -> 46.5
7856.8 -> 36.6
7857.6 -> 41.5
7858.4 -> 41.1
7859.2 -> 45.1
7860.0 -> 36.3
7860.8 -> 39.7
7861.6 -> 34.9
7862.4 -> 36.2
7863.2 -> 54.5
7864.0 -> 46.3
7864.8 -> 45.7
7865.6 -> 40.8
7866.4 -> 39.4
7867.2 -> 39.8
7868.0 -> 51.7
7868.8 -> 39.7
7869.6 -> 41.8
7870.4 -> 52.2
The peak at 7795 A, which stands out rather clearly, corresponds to [S II]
